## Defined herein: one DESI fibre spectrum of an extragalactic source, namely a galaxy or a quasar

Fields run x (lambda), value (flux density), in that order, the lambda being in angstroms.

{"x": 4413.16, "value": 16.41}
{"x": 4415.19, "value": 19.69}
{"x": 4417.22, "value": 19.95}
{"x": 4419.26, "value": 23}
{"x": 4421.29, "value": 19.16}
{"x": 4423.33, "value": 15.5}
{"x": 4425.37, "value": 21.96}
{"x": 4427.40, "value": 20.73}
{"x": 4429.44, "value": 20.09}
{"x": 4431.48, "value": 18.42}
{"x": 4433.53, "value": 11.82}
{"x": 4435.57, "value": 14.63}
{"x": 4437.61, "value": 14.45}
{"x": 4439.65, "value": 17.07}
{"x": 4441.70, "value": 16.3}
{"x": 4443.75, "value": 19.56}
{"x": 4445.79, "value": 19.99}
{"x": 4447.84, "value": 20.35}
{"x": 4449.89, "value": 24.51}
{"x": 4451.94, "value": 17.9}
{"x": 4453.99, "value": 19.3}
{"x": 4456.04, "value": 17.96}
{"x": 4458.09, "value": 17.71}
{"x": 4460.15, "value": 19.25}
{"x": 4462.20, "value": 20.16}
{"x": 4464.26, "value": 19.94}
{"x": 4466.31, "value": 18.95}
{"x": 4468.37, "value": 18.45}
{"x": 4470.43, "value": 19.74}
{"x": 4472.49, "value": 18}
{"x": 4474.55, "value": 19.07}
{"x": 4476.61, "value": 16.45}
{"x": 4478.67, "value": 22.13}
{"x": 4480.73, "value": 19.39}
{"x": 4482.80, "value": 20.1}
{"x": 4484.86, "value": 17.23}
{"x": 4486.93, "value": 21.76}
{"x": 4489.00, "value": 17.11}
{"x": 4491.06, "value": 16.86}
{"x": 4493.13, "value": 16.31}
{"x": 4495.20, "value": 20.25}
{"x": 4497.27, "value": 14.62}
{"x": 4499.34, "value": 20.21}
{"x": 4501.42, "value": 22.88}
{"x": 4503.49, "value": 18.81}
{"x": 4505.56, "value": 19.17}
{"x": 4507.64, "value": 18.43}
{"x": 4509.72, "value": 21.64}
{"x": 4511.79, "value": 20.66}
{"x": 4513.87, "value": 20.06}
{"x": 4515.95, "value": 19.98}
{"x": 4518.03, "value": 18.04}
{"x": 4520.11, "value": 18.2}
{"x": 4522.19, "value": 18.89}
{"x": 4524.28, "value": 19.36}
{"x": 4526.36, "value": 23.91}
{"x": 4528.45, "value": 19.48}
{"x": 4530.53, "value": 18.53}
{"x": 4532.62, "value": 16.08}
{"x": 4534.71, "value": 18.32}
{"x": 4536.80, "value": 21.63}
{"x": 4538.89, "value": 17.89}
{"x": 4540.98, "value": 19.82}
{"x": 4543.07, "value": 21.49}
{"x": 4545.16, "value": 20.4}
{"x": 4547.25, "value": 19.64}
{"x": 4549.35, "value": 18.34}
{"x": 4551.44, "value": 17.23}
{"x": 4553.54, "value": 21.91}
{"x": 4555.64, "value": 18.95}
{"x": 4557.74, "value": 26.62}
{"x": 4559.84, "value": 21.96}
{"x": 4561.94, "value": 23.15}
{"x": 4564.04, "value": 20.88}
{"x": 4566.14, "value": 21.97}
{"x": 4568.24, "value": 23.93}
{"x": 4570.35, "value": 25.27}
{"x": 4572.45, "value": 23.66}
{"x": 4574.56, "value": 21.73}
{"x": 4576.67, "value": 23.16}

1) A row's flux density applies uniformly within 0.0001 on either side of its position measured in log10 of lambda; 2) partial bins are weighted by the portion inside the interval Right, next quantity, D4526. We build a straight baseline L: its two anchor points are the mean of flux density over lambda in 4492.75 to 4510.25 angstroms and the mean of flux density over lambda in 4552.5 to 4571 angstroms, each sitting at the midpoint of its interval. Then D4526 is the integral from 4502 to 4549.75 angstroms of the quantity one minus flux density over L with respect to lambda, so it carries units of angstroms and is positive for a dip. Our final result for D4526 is 2.3 angstroms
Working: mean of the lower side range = 19.2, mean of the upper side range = 22.7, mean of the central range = 19.6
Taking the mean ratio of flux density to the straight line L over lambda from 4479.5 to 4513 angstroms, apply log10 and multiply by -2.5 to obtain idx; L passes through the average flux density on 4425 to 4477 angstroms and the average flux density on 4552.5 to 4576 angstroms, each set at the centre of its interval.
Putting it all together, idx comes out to 0.061 mag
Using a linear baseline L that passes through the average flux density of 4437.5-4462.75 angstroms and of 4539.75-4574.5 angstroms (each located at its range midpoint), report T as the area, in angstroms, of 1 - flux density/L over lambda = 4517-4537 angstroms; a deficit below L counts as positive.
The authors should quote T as 1.62 angstroms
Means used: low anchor 18.9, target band 19.1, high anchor 21.6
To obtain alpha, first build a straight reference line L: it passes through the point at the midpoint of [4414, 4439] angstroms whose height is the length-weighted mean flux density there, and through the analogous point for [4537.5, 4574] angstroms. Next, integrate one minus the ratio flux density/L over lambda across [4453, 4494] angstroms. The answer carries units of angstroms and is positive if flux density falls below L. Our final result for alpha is 1.2 angstroms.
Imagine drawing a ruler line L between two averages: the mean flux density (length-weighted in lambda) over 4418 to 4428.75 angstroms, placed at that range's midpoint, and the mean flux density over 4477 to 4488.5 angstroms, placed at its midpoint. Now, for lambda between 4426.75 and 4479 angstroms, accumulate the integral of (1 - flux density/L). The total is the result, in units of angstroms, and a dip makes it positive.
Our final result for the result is 3.69 angstroms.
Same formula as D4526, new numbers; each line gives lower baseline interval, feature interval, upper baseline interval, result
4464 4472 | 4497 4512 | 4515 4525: -0.6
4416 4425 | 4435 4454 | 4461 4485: 0.9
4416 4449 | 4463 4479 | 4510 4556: -0.1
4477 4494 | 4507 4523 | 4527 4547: -0.3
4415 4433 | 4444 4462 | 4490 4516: -0.2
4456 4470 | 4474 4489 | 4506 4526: -0.1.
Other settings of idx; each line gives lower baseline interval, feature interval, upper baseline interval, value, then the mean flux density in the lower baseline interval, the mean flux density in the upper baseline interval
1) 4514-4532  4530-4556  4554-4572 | 0.10 mag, 19.5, 22.8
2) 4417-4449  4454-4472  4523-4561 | -0.01 mag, 18.3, 20.1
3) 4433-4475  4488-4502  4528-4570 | 0.07 mag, 18.4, 20.5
